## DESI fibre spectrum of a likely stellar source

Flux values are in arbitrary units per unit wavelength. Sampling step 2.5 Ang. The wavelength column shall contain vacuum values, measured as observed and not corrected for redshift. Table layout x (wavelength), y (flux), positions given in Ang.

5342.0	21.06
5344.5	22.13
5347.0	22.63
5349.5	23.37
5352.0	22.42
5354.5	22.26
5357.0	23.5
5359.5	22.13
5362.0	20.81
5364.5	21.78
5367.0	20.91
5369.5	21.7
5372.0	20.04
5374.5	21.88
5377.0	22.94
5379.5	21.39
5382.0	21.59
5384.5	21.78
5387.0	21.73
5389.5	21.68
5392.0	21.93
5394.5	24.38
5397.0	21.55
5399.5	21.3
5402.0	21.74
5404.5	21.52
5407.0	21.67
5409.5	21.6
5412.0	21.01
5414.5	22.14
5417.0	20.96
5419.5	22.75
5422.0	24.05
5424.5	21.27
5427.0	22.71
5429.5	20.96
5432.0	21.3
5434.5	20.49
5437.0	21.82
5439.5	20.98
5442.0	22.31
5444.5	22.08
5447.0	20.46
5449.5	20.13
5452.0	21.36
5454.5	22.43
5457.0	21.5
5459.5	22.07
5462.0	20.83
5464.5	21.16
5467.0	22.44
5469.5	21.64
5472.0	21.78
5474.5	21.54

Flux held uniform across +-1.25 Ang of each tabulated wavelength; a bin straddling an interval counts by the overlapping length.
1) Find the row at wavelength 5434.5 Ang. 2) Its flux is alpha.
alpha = 20.49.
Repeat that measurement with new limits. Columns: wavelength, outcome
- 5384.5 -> 21.78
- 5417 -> 20.96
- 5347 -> 22.63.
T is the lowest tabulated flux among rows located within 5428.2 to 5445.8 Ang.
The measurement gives 20.49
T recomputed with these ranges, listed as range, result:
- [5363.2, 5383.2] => 20.04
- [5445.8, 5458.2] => 20.13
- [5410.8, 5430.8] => 20.96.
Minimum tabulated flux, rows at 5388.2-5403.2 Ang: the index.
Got 21.3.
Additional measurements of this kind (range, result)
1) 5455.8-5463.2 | 20.83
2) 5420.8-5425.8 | 21.27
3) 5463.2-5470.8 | 21.16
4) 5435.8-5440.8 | 20.98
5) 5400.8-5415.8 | 21.01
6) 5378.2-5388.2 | 21.39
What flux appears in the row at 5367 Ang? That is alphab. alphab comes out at 20.91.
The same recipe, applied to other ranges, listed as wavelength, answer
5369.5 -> 21.7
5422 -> 24.05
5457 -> 21.5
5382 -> 21.59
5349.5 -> 23.37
